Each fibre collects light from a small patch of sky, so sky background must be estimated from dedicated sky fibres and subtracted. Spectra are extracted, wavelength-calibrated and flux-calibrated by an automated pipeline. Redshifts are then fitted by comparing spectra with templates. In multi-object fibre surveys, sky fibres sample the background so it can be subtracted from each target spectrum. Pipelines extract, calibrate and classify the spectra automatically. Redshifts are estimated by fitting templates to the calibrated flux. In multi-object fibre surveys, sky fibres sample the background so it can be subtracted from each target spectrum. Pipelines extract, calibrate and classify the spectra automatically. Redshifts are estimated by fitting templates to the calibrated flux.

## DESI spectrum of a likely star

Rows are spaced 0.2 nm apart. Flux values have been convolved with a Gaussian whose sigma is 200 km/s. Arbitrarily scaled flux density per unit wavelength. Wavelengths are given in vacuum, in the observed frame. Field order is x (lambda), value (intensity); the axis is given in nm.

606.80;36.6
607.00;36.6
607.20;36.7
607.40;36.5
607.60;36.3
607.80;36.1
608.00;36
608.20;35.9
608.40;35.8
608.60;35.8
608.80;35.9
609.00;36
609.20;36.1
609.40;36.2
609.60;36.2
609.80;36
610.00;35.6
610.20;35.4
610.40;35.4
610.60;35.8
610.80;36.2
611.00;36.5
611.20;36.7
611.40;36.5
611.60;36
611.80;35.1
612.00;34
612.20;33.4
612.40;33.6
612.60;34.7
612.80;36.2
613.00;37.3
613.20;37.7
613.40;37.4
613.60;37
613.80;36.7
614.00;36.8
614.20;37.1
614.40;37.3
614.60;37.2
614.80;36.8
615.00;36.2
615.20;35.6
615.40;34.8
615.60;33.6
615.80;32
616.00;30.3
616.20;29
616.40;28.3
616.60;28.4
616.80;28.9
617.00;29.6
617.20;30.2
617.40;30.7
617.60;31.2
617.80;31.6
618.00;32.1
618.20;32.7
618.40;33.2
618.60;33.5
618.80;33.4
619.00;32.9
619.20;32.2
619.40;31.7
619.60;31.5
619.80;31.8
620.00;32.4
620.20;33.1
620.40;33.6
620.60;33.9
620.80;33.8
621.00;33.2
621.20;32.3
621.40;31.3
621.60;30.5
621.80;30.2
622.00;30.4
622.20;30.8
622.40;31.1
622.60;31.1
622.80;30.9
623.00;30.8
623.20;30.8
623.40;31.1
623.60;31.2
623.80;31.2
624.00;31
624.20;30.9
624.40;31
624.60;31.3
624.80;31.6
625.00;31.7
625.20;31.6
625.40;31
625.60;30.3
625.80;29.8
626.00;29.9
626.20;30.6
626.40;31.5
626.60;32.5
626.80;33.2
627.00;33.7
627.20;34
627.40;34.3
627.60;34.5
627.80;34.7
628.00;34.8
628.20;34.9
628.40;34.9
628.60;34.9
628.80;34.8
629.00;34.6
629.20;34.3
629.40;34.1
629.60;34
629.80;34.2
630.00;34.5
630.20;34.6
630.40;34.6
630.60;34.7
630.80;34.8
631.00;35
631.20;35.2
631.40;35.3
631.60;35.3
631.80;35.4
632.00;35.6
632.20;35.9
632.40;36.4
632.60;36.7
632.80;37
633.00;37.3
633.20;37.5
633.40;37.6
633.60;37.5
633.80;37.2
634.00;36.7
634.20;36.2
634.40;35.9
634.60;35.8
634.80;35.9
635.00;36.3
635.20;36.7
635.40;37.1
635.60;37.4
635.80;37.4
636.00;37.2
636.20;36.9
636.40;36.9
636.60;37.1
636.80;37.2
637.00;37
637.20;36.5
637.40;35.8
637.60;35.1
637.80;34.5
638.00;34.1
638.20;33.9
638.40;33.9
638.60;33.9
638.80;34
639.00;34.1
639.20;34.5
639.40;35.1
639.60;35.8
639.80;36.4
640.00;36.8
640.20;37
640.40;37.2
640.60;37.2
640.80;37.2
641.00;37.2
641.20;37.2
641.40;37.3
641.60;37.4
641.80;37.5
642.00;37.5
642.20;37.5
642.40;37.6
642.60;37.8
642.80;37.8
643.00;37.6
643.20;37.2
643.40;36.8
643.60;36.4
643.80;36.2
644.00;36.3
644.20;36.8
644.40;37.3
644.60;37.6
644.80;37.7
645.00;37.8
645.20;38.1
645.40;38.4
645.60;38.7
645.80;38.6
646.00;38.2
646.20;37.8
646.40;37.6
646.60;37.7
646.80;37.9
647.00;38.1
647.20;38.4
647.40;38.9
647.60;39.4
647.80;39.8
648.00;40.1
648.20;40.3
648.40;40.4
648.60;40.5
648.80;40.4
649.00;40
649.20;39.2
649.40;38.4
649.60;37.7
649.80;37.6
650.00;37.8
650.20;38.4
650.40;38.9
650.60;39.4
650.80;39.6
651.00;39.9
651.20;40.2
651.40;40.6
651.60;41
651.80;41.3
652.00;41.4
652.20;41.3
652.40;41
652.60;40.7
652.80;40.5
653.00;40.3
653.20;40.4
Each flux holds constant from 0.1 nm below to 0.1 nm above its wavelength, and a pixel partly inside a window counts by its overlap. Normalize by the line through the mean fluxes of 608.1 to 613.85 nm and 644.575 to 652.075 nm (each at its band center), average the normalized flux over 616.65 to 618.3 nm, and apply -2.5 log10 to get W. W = 0.18 mag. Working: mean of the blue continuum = 35.9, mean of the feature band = 30.8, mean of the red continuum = 39.1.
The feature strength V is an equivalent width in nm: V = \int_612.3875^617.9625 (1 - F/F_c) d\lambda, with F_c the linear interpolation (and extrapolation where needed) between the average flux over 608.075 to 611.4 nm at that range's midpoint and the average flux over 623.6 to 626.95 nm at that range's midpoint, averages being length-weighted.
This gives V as 0.093 nm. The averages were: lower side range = 36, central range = 33.8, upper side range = 31.2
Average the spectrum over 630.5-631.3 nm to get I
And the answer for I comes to 34.9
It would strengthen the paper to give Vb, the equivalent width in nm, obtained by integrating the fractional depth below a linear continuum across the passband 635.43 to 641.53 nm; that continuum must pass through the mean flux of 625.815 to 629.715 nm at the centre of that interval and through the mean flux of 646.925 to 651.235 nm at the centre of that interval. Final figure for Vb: 0.06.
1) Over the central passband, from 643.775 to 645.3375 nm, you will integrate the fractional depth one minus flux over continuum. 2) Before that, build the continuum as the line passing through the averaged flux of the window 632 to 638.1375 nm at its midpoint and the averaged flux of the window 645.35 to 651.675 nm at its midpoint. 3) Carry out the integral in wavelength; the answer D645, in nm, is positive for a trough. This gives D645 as 0.04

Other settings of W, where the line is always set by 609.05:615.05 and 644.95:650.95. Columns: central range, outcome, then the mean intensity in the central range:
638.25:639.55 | 0.12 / 34.3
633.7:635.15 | 0.04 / 36.3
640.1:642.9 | 0.03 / 37.4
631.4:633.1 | 0.04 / 36.1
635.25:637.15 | 0.02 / 37.1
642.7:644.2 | 0.05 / 36.9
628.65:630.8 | 0.09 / 34.5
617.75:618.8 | 0.12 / 32.7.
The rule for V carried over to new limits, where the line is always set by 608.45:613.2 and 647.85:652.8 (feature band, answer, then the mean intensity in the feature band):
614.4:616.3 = 0.109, 34.1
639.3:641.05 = 0.097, 36.6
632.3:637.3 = 0.179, 36.9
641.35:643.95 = 0.119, 37.3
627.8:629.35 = 0.118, 34.7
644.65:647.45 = 0.092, 38.1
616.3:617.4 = 0.216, 29.2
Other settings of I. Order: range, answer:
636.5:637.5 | 36.7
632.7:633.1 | 37.1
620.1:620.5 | 33.4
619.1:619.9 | 31.8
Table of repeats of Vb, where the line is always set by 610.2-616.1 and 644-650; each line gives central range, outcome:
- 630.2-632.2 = 0.11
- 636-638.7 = 0.15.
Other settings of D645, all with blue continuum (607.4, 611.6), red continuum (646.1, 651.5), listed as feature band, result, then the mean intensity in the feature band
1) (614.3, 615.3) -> 0.00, 36.6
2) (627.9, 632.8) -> 0.34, 35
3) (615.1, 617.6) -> 0.38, 31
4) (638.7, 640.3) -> 0.12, 35.5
